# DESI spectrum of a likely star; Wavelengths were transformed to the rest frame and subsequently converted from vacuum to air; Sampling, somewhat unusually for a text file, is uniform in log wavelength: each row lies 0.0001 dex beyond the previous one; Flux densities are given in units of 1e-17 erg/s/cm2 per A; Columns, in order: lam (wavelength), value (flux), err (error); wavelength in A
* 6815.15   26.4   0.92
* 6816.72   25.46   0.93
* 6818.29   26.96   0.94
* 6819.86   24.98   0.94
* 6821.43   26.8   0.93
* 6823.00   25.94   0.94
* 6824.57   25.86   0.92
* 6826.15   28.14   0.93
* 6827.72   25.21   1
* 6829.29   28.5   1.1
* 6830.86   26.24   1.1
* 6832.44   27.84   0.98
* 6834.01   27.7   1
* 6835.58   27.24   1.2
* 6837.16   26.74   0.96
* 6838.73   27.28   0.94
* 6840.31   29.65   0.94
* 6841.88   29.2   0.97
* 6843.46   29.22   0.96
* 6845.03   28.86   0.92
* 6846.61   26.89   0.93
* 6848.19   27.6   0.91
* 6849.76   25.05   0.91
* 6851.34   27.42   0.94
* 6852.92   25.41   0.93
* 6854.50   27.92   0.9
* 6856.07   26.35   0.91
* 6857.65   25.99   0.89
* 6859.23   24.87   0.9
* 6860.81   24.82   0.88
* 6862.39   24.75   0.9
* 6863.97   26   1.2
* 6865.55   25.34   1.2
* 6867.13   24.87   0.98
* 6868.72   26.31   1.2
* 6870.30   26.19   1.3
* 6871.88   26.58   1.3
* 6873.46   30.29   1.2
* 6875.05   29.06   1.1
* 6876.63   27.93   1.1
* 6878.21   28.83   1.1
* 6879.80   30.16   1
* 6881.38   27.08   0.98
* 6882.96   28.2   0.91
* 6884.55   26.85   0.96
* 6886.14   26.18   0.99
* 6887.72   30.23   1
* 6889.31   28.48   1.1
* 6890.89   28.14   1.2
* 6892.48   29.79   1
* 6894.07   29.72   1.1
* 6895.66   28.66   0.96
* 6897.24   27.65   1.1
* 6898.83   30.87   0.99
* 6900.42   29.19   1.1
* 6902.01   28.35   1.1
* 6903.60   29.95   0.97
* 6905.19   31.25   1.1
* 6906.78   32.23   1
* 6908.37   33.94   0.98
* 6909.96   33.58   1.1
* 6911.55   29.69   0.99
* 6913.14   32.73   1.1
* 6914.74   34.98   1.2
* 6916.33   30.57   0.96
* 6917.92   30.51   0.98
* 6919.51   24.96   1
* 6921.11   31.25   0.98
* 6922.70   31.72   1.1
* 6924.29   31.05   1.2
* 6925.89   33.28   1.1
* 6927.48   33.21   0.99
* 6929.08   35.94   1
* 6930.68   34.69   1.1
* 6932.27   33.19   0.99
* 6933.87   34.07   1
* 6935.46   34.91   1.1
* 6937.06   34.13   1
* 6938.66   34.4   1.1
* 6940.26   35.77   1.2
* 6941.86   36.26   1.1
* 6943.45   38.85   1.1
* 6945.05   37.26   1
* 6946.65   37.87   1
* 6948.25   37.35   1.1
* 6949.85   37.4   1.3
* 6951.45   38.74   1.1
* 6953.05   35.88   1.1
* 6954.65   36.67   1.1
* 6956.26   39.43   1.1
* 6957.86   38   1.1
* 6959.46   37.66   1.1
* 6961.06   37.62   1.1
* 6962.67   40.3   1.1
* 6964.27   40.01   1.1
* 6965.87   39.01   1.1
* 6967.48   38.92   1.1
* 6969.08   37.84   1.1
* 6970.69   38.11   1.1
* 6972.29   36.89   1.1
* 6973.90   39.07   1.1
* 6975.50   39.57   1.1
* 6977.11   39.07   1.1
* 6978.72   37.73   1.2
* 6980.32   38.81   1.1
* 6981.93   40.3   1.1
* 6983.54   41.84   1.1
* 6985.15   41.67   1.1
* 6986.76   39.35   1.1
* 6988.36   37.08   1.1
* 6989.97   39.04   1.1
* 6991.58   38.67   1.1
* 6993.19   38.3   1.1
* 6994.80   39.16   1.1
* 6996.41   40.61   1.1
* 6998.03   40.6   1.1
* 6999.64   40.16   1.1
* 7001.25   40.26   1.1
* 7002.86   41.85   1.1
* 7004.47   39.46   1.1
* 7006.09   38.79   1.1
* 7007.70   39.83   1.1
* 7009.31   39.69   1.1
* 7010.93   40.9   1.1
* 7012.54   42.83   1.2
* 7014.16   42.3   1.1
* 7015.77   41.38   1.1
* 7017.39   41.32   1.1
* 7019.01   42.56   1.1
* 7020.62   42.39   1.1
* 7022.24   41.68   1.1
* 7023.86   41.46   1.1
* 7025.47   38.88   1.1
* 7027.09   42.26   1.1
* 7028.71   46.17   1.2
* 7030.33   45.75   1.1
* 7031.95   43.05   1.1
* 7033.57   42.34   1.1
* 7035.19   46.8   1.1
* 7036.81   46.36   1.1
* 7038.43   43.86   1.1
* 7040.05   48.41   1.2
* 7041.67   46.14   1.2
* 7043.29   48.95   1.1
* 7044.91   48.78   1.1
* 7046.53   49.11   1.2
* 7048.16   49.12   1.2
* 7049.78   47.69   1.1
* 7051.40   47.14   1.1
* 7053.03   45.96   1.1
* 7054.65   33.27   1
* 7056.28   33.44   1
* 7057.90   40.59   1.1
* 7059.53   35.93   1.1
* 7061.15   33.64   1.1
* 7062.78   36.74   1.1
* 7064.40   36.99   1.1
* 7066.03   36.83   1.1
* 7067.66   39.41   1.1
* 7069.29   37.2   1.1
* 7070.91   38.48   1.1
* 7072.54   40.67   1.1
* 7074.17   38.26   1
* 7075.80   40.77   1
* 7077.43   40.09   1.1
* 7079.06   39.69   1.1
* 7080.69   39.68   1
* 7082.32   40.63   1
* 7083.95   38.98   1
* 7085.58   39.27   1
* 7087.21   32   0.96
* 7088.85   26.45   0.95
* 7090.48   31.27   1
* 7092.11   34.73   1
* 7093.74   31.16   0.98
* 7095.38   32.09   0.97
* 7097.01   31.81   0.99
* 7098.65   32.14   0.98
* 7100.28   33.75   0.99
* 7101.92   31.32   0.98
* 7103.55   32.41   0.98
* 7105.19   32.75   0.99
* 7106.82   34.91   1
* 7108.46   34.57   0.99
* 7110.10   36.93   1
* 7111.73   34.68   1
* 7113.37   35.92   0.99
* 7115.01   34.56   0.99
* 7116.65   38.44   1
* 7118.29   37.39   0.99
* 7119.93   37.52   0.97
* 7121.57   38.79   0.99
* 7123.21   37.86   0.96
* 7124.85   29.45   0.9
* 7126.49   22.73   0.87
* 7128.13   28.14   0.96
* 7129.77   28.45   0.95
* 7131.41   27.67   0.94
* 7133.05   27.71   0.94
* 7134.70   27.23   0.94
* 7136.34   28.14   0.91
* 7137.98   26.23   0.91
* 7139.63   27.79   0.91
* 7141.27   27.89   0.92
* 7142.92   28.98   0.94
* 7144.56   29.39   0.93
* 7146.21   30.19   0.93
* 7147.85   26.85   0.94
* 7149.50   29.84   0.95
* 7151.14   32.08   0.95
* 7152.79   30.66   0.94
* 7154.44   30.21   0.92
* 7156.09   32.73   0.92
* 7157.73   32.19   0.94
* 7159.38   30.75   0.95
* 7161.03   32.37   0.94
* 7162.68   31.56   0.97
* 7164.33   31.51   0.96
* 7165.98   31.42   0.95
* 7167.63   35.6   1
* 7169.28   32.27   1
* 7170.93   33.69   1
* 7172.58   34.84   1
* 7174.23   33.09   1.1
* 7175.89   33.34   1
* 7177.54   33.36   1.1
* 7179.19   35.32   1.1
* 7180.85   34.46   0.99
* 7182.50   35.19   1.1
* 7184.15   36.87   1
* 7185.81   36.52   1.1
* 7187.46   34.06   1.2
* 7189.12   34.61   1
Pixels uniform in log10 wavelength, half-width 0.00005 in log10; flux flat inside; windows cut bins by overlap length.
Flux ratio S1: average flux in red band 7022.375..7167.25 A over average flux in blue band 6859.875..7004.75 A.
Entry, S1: 1.1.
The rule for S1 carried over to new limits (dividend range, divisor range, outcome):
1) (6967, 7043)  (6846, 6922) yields 1.45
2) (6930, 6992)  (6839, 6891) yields 1.38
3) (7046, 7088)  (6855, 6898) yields 1.45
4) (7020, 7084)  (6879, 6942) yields 1.34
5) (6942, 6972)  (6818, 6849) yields 1.39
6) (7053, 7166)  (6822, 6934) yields 1.17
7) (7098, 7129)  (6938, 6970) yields 0.90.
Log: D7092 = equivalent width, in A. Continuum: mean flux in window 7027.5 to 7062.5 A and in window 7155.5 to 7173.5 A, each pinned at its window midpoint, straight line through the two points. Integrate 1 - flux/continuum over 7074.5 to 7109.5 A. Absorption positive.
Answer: 4.1 A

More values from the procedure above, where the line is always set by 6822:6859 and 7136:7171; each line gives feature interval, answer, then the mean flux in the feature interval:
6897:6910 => -1.35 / 30.7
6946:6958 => -3.92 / 37.6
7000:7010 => -3.82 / 40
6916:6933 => -2.30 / 31.9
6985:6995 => -3.50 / 38.9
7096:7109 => -1.27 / 32.9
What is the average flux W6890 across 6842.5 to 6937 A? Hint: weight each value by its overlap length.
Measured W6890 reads 29.3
